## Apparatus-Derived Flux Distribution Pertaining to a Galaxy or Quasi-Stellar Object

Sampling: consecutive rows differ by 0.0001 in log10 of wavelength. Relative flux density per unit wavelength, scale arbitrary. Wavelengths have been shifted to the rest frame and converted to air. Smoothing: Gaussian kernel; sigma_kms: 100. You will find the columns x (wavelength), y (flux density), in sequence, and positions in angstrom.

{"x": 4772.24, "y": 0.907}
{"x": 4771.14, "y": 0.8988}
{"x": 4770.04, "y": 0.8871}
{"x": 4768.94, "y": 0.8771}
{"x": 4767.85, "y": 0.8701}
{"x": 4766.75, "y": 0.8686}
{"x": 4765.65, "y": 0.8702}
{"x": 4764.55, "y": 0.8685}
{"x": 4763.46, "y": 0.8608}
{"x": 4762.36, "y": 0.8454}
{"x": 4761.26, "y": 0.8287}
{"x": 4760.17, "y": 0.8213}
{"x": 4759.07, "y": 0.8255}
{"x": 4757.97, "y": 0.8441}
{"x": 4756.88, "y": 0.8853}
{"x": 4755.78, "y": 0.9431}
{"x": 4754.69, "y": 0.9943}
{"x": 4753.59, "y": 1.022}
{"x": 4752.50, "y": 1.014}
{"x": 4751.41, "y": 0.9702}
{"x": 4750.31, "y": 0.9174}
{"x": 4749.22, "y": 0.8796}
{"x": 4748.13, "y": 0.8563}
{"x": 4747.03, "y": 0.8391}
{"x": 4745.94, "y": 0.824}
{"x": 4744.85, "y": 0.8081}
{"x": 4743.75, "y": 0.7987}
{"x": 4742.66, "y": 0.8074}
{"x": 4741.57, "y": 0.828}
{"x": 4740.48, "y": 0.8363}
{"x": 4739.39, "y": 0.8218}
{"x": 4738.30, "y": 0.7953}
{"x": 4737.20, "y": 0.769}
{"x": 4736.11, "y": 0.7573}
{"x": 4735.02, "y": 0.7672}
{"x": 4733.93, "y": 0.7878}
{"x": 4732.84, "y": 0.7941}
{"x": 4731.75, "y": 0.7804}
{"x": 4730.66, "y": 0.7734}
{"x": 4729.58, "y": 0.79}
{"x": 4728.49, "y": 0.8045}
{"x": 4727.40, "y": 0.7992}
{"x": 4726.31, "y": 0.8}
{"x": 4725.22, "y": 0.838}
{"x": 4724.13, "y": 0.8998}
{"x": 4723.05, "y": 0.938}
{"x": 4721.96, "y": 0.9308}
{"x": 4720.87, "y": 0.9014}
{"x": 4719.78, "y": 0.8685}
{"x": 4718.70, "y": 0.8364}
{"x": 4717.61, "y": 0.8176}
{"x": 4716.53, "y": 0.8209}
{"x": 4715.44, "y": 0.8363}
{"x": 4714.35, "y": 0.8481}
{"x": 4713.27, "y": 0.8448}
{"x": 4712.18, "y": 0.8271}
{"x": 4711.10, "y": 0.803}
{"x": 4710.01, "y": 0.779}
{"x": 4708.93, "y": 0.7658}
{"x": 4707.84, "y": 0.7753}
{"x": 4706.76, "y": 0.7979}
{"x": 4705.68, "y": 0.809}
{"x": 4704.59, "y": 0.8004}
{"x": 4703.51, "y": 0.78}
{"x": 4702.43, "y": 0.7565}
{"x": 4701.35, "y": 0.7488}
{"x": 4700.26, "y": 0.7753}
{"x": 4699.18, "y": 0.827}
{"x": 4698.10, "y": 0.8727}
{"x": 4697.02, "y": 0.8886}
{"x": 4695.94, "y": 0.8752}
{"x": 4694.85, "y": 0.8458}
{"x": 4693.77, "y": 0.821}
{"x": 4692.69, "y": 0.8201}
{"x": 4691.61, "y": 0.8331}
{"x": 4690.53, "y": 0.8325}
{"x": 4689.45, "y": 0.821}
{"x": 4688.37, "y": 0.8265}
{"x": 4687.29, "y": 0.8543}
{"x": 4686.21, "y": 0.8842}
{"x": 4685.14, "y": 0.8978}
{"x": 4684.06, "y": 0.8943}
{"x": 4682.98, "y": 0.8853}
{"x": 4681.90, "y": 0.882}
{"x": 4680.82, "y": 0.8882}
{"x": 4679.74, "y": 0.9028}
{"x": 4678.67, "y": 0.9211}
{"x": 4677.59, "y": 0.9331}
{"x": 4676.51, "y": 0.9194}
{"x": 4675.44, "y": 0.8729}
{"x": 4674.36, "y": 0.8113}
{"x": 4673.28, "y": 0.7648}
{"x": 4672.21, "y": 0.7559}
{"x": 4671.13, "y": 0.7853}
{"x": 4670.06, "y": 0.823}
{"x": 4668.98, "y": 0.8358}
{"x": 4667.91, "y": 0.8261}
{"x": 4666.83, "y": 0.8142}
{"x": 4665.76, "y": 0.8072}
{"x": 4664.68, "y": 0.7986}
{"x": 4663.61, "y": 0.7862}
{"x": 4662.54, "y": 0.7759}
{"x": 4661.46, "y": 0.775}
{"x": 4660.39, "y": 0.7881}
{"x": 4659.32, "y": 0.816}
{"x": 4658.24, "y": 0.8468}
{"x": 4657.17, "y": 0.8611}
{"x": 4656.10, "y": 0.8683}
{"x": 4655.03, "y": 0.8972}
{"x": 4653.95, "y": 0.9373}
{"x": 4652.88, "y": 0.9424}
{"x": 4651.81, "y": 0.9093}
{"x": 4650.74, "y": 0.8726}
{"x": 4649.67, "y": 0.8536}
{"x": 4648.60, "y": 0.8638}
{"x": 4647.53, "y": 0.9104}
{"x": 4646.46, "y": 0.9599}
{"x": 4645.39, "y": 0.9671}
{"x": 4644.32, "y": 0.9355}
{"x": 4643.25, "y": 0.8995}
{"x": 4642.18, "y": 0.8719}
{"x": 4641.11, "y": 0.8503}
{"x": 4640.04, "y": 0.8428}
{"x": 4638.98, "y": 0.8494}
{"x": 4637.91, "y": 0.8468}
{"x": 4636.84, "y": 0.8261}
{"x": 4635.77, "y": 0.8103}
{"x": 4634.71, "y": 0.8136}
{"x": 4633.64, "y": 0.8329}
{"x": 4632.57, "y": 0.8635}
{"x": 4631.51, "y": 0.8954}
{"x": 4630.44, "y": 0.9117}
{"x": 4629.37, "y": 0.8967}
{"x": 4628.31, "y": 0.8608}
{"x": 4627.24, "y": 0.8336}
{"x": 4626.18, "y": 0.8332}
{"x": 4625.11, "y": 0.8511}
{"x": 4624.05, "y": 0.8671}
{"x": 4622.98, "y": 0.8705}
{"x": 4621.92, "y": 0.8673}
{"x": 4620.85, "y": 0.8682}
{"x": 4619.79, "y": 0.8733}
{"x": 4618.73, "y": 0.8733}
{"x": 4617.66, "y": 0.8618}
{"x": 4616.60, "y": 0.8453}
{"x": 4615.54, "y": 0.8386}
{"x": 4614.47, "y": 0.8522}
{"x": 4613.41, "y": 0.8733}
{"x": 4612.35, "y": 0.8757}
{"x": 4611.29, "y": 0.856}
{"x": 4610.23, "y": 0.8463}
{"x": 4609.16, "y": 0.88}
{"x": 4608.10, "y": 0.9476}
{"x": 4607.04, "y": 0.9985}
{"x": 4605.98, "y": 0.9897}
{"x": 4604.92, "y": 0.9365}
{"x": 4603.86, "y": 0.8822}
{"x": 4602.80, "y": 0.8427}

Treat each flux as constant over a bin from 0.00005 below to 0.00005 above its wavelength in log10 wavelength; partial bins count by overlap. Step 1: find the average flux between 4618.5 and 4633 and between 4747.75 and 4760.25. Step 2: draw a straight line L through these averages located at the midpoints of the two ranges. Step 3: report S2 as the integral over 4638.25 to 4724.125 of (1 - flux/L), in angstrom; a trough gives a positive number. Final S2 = 4.1 angstrom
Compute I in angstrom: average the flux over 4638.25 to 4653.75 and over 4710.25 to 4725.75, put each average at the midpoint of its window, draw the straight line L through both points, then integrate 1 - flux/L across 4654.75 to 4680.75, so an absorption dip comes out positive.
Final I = 1.49 angstrom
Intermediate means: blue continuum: 0.896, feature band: 0.833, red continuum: 0.856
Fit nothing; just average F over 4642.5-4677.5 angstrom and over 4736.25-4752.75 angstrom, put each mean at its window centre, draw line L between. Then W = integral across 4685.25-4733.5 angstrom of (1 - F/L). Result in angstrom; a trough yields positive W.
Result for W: 1.3 angstrom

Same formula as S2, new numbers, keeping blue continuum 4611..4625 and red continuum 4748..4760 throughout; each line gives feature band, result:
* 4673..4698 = 0.76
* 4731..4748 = 2.11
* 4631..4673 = 1.28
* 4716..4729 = 0.77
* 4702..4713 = 1.35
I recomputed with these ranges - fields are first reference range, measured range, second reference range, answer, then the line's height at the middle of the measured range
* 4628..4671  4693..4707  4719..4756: 0.6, 0.854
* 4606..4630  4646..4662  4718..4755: -0.1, 0.866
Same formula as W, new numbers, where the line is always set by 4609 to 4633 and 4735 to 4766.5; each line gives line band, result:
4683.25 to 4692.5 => 0.1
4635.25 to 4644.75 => 0.1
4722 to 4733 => 0.4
